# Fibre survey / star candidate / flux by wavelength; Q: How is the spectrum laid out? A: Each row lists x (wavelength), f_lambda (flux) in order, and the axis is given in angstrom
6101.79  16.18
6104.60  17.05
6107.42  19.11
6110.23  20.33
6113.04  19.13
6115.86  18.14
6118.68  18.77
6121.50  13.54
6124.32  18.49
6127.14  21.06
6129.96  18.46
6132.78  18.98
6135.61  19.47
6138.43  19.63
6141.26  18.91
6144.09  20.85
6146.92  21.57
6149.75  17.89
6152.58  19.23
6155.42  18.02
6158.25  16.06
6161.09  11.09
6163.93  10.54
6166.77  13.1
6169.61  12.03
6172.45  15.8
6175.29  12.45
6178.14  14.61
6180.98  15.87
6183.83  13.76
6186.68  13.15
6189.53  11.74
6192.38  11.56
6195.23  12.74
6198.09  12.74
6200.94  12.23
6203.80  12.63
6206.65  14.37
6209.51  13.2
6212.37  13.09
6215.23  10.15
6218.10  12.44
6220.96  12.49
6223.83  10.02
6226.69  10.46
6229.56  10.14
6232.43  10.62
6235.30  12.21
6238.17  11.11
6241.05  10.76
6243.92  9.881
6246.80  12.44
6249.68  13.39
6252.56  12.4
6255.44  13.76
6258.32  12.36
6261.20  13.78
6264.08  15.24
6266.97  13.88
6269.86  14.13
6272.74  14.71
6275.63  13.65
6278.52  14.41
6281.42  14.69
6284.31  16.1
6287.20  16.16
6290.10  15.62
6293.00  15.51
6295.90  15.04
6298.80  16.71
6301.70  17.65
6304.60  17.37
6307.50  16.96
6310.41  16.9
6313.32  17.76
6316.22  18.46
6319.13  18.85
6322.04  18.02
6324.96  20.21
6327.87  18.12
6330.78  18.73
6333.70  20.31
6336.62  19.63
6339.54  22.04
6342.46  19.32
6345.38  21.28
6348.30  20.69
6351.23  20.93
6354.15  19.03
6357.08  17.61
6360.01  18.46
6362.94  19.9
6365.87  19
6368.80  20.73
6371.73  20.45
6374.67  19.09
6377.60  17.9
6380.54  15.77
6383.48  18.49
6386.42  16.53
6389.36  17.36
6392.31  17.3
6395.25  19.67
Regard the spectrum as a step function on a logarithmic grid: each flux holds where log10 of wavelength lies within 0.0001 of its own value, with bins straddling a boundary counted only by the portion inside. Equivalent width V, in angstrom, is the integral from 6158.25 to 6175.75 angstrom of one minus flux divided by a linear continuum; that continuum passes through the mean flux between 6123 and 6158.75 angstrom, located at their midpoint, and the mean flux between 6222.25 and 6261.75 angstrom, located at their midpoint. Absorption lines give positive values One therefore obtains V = 4.5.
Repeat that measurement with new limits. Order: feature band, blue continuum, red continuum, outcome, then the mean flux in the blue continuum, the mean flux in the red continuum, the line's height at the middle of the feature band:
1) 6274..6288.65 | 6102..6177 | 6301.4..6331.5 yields 2.4 angstrom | 17.3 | 18.1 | 17.9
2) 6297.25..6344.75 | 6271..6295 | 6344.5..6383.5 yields -4.3 angstrom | 15.1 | 19.2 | 17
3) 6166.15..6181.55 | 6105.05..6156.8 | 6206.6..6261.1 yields 2.0 angstrom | 18.9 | 11.8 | 16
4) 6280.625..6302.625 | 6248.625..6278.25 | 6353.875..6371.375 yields -0.9 angstrom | 13.8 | 19.2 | 15.3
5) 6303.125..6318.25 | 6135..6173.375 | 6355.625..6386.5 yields 0.5 angstrom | 16.7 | 18.6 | 18.1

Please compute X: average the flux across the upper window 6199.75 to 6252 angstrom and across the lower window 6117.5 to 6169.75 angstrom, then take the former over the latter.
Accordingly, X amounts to 0.68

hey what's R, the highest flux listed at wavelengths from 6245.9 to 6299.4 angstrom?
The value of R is 16.71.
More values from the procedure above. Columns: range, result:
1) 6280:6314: 17.76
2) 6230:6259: 13.76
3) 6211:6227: 13.09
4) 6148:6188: 19.23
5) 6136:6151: 21.57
